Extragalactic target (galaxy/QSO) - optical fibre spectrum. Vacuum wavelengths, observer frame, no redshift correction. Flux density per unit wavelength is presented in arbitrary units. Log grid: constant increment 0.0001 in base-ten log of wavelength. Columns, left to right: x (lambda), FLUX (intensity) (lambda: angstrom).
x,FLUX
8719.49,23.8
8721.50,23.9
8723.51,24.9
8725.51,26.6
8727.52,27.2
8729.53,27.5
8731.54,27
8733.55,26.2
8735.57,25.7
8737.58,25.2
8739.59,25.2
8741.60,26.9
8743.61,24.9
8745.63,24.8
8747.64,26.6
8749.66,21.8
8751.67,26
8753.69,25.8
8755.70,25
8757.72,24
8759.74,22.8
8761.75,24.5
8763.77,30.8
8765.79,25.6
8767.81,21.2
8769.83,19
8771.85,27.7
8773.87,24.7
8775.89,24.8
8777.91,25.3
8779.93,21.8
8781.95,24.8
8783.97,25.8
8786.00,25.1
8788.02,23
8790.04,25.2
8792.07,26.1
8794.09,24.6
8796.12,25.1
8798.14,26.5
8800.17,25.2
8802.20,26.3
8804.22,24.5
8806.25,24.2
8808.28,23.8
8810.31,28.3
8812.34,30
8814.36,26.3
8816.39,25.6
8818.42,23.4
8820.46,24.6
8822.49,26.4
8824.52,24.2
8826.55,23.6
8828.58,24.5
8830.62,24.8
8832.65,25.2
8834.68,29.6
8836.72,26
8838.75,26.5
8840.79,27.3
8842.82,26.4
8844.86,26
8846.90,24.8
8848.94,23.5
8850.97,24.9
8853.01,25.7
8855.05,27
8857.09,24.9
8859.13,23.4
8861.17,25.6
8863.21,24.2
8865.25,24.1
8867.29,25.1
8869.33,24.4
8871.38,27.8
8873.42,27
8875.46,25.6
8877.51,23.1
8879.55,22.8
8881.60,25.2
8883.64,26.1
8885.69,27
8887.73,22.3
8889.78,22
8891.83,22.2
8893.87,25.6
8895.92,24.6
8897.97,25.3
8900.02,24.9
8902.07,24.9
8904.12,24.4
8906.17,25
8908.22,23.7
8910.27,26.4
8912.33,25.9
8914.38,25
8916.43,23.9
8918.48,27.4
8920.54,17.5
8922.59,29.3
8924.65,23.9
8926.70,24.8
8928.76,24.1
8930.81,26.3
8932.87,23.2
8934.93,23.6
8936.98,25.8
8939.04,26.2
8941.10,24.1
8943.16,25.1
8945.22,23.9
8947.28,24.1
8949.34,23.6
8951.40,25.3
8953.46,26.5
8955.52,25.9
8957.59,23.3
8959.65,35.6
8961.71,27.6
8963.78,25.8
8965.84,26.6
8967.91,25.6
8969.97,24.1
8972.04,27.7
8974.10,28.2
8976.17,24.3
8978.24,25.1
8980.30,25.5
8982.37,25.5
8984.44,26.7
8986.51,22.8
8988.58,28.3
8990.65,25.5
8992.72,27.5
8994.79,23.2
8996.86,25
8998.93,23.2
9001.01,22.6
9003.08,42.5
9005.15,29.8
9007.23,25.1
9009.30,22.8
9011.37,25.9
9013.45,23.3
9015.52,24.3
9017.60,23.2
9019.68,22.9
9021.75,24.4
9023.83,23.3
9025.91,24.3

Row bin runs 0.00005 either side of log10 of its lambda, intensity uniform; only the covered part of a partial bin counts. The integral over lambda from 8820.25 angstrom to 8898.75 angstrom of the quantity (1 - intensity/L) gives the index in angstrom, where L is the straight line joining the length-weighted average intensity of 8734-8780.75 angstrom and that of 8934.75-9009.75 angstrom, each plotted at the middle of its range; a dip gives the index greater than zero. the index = 1.0 angstrom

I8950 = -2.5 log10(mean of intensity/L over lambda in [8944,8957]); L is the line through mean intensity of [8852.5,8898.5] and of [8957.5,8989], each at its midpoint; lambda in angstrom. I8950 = 0.05 mag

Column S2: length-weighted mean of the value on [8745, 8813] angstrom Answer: 25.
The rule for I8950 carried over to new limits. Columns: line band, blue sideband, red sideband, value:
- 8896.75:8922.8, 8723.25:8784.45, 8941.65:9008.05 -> 0.052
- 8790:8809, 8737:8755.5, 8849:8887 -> 0.002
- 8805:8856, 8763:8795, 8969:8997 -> -0.033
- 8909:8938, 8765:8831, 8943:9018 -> 0.038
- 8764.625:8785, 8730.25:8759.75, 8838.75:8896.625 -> 0.048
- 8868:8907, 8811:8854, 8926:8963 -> 0.037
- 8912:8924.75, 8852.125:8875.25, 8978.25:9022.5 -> 0.036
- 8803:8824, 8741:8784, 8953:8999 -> -0.027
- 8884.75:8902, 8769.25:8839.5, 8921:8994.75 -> 0.053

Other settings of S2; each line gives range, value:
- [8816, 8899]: 25.1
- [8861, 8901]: 24.7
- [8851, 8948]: 24.8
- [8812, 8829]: 25.3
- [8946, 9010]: 26.3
